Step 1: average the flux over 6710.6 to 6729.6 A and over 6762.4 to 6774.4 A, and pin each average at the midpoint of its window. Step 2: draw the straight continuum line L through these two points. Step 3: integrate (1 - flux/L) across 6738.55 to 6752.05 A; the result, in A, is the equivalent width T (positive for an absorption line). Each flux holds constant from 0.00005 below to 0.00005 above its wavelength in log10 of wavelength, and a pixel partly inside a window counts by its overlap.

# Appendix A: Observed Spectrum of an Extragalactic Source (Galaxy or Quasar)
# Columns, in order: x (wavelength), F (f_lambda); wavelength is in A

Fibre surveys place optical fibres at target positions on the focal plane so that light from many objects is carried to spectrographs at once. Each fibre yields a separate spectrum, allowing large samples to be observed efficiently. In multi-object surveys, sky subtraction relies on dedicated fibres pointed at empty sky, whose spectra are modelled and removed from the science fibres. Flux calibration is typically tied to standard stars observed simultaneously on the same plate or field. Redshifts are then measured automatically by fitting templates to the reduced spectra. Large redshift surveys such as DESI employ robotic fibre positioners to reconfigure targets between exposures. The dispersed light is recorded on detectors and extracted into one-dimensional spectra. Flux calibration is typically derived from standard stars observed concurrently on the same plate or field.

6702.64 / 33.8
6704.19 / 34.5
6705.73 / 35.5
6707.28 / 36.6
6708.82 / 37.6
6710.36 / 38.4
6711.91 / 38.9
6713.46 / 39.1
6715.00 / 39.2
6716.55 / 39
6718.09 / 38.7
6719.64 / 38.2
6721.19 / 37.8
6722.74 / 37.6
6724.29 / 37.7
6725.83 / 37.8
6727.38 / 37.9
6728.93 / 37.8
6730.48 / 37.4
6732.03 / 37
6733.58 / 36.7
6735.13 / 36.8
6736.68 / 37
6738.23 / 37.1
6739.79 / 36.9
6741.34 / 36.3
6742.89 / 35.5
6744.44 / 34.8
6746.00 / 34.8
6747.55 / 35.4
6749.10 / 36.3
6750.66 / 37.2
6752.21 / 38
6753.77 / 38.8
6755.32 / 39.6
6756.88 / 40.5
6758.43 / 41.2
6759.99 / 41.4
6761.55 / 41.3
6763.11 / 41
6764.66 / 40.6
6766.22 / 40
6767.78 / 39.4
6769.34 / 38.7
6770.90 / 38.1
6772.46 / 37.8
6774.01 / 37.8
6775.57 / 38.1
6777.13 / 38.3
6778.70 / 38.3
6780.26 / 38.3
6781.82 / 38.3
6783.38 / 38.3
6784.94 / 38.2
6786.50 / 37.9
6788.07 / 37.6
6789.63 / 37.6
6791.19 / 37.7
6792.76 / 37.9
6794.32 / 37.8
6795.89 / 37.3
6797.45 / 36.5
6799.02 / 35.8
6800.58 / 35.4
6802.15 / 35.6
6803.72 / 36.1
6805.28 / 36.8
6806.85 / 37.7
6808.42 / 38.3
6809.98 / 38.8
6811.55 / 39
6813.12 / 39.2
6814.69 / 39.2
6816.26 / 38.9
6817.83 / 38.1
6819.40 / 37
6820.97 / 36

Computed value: 0.96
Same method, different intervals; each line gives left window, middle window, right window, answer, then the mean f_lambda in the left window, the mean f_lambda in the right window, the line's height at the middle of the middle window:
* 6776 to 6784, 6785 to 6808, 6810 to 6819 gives 0.9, 38.3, 38.8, 38.5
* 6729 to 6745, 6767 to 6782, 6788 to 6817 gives -0.5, 36.6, 37.5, 37.2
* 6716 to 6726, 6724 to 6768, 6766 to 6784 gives 0.3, 38.1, 38.4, 38.3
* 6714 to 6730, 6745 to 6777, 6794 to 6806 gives -1.3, 38.2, 36.4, 37.3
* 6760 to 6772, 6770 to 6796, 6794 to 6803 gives 0.0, 39.9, 36.3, 38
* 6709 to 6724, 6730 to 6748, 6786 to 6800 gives 0.9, 38.5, 37.3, 38.1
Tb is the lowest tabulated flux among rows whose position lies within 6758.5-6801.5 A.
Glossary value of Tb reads 35.4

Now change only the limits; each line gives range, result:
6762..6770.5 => 38.7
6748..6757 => 36.3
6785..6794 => 37.6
